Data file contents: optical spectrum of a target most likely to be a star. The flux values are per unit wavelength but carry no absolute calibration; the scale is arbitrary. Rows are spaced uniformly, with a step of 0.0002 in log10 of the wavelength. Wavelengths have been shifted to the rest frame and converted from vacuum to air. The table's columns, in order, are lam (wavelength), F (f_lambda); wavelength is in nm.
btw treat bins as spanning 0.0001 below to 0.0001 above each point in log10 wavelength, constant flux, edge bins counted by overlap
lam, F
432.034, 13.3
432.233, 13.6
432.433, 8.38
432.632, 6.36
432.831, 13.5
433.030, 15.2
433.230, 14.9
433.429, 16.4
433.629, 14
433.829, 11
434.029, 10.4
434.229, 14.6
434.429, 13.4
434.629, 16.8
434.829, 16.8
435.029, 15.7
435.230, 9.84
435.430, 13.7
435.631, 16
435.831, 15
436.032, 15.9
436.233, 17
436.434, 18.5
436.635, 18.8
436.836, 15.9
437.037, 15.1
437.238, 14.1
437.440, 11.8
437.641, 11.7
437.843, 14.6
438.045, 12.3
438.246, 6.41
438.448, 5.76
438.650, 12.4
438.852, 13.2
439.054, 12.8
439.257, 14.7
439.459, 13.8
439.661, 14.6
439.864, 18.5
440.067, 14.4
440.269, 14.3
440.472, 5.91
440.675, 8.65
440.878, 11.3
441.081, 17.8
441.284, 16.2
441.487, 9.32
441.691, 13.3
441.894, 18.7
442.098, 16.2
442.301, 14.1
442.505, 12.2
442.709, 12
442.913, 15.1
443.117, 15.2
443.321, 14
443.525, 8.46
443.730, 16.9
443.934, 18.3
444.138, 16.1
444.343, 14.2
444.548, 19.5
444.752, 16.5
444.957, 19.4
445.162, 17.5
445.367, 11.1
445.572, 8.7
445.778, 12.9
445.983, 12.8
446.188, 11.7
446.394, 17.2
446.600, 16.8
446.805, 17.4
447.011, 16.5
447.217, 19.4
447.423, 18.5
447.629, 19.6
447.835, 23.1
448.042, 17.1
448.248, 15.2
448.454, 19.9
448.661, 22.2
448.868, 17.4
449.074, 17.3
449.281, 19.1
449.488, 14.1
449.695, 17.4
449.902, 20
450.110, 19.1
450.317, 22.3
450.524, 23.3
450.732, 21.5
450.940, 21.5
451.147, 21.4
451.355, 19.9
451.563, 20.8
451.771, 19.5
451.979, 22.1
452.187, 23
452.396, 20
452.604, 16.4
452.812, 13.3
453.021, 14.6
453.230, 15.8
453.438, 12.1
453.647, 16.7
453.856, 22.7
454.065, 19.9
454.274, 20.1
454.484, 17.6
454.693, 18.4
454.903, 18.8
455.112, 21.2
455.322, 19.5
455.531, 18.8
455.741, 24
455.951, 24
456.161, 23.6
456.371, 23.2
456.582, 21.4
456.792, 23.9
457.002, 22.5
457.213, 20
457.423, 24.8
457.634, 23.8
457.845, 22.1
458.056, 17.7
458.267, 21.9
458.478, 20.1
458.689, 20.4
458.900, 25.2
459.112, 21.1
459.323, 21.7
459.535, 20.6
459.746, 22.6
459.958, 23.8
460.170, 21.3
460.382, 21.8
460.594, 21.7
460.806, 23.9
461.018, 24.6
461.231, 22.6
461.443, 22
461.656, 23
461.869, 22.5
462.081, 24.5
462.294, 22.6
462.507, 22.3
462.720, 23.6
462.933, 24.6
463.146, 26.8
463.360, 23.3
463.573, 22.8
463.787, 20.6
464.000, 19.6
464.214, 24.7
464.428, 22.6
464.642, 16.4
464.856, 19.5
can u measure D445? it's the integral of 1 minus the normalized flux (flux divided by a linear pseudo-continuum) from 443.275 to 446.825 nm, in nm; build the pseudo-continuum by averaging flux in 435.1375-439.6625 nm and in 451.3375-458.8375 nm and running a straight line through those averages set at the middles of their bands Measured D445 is 0.33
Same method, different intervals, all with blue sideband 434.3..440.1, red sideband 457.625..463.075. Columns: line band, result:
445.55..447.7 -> 0.21 nm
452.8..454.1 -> 0.23 nm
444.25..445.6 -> 0.10 nm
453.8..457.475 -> -0.10 nm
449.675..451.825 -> -0.20 nm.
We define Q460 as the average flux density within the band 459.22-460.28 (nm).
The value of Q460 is 22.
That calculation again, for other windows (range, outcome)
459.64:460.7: 22.2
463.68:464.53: 21.9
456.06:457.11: 22.9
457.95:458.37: 19.8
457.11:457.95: 22.7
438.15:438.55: 6.09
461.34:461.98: 22.5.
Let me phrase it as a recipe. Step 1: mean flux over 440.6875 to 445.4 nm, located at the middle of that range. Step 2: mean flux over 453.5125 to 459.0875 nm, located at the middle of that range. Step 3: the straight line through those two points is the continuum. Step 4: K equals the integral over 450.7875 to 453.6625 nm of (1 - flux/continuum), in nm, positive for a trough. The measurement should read 0.11 nm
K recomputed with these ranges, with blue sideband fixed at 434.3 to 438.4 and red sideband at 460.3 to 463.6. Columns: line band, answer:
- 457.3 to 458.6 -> 0.01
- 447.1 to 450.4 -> -0.02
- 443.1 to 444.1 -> 0.14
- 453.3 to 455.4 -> 0.21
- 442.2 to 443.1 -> 0.17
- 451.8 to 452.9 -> 0.05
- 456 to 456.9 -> -0.07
